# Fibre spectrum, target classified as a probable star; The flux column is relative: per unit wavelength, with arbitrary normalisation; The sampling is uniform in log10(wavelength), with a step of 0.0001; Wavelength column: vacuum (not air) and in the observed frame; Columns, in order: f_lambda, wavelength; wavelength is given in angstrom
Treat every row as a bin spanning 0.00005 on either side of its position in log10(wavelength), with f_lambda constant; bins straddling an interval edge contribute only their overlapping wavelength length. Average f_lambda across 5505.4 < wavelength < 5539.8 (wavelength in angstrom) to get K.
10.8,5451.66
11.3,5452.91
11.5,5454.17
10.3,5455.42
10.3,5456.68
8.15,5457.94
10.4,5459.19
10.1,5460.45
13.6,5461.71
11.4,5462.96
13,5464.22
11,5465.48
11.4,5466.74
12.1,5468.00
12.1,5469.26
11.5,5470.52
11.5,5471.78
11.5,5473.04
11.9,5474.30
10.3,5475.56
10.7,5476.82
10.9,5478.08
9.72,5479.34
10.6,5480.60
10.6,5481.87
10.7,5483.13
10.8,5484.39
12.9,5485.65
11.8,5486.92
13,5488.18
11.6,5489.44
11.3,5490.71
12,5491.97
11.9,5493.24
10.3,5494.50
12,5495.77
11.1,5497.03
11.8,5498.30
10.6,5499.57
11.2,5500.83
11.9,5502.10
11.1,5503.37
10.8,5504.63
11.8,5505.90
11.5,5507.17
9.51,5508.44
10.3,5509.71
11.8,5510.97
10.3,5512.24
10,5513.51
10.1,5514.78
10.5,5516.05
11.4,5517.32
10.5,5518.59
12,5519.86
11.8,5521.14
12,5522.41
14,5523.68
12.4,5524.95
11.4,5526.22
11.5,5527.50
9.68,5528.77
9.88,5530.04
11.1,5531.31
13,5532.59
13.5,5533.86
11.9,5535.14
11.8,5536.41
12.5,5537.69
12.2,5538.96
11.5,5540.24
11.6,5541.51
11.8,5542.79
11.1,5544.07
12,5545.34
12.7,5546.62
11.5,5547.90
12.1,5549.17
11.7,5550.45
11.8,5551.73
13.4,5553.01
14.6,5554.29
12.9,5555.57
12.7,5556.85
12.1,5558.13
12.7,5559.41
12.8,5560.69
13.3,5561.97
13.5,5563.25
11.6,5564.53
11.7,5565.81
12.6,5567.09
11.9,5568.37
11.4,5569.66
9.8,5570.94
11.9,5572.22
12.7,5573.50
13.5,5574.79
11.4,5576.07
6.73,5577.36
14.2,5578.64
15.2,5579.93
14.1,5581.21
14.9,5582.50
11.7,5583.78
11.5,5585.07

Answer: 11.4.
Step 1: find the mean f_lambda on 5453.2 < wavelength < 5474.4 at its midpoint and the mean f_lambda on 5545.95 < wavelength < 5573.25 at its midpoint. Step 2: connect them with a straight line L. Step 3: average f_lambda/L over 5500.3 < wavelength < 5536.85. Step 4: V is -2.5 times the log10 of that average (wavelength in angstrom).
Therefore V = 0.05 mag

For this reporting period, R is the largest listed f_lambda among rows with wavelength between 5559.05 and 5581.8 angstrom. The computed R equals 15.2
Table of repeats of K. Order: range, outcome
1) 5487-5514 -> 11.2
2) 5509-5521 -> 10.8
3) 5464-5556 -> 11.5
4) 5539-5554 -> 12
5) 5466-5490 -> 11.3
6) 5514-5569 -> 12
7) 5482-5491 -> 11.7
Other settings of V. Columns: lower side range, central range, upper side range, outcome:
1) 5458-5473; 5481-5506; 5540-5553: 0.02 mag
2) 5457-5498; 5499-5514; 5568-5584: 0.07 mag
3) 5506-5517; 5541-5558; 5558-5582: -0.05 mag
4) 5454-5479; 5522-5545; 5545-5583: 0.02 mag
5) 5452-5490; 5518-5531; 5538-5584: 0.03 mag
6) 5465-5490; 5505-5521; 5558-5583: 0.09 mag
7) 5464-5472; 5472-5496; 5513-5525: 0.03 mag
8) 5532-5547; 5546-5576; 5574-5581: -0.01 mag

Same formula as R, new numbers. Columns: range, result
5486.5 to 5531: 14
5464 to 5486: 13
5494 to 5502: 12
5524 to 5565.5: 14.6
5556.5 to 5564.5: 13.5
